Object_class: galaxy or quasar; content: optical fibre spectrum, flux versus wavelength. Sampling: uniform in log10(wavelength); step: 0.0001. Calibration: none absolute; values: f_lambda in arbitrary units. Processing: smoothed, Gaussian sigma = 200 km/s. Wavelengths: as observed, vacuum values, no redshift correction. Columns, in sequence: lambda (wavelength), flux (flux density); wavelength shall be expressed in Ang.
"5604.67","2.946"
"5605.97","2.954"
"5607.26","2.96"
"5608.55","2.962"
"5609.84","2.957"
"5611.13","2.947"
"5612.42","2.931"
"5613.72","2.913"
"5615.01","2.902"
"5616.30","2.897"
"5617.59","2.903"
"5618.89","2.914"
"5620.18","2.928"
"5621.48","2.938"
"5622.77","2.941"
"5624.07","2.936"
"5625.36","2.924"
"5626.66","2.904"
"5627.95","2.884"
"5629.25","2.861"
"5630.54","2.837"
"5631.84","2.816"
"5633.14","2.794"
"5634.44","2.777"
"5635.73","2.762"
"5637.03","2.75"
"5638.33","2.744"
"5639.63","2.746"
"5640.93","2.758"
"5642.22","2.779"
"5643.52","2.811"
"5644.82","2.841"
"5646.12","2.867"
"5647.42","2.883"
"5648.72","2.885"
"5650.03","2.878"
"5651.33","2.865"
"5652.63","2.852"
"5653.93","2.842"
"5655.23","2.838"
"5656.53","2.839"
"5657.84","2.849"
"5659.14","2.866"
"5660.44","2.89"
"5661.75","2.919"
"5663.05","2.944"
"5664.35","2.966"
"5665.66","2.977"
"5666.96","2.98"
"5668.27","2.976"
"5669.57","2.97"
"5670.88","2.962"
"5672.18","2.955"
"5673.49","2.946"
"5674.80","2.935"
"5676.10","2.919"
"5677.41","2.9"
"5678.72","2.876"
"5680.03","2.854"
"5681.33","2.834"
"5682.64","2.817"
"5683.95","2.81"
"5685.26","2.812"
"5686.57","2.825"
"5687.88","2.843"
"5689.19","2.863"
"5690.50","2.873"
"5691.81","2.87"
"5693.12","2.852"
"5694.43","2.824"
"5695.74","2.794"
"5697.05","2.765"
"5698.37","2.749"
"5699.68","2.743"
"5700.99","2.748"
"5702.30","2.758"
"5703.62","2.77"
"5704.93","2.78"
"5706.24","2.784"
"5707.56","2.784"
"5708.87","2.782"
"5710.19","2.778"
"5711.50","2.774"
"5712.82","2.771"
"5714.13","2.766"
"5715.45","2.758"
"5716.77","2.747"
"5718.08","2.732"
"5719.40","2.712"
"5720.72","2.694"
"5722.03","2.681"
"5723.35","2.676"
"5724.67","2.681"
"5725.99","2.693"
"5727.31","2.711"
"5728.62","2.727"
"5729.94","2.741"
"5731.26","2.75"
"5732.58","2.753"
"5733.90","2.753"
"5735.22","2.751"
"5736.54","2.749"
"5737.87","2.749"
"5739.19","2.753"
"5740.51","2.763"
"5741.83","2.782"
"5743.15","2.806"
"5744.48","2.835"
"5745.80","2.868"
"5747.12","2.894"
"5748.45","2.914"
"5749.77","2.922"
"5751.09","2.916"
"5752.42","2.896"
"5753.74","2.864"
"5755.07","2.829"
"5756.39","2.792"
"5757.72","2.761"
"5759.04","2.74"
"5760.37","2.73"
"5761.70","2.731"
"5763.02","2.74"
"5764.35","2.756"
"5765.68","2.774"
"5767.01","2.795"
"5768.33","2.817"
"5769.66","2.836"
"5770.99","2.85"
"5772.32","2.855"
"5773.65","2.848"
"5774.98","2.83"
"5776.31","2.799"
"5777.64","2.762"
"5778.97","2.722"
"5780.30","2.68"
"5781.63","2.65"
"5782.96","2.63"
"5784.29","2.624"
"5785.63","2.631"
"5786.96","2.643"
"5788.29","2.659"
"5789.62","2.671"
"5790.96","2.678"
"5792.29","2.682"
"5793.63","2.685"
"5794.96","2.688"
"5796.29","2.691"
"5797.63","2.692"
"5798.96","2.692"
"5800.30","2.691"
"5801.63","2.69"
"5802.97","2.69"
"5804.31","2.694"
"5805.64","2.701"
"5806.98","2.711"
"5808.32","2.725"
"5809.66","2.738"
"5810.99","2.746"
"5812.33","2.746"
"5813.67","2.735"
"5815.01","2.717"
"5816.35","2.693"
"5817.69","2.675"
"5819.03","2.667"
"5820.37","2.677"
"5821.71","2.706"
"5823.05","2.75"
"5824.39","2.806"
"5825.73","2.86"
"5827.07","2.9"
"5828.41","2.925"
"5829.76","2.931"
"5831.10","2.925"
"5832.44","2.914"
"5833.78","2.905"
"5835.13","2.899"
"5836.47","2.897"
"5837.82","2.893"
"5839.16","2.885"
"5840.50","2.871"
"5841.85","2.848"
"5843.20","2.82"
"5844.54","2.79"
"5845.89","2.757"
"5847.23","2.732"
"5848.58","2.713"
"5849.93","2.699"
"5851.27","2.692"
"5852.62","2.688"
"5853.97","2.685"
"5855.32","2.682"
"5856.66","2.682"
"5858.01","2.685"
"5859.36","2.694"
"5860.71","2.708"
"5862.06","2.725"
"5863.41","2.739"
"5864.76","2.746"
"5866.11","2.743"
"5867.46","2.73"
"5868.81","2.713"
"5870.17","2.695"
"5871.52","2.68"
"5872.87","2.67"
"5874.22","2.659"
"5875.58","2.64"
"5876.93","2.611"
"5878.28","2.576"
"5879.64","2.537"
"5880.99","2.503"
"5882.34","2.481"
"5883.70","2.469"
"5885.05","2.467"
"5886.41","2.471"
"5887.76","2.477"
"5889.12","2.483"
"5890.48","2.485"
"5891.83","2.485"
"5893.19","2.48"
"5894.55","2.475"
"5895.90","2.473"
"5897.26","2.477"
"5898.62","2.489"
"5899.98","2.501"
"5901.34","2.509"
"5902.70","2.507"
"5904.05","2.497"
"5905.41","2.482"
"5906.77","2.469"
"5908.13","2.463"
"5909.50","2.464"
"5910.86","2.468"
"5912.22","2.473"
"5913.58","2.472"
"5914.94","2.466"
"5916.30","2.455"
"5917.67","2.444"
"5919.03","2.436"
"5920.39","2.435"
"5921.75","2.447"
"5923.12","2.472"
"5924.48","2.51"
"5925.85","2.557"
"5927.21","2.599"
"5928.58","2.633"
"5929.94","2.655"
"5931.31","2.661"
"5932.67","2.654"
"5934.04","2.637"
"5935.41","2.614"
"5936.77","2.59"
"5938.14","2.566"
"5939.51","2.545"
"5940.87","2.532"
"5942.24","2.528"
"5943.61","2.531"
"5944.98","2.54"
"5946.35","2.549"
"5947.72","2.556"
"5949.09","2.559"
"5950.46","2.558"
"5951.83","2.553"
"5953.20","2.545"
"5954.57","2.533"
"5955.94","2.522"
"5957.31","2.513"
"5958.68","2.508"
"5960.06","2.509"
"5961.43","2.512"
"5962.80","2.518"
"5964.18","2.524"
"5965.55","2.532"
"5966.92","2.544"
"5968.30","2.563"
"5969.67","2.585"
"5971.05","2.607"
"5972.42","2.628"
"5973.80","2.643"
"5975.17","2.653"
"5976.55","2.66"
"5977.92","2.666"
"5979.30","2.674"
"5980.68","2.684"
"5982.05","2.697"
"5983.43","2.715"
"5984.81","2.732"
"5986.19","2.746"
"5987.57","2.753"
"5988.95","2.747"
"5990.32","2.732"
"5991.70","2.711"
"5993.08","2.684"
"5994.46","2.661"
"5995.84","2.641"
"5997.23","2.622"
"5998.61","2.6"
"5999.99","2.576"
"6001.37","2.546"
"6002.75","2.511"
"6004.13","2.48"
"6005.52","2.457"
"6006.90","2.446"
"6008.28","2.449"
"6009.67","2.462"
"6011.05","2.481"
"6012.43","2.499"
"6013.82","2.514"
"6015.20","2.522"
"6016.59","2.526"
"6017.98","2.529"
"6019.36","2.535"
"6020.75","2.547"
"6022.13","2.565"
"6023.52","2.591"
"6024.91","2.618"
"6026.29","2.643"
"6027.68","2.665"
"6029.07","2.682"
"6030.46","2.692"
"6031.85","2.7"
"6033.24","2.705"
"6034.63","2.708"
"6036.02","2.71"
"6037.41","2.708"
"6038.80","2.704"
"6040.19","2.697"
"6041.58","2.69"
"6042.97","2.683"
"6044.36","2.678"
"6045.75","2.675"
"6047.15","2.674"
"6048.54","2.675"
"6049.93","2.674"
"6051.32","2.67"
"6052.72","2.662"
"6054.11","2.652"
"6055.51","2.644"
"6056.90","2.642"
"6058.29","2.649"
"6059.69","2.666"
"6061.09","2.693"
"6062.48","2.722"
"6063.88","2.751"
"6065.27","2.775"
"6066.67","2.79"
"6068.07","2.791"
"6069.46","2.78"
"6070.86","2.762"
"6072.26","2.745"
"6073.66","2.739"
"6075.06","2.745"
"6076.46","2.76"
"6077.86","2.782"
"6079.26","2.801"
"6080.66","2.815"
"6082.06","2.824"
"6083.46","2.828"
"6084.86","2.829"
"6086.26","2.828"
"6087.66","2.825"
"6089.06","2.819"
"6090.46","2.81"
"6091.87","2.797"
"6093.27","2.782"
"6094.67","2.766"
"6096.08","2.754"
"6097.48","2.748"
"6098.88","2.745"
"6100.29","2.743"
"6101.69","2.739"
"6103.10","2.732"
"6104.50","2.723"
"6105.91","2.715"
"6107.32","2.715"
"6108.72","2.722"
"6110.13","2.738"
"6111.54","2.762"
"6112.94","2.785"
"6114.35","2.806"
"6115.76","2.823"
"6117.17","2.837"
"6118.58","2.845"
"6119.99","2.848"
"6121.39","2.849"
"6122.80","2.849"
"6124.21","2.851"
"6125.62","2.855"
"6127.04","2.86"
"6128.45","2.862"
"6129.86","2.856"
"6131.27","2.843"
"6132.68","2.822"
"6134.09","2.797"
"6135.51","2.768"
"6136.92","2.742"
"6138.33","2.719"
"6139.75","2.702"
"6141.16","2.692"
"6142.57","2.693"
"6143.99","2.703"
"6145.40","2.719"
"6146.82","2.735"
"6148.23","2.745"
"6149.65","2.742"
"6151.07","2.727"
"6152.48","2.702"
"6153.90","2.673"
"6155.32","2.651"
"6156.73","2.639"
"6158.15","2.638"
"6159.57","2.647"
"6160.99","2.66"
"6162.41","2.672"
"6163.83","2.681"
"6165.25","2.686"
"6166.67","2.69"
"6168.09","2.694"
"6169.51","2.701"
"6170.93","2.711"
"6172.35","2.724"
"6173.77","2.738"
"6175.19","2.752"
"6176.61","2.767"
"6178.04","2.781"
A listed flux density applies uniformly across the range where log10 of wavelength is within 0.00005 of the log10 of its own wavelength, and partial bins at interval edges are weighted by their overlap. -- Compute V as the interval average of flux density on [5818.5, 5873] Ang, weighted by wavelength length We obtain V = 2.78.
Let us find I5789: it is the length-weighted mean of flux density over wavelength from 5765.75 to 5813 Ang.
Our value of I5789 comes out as 2.72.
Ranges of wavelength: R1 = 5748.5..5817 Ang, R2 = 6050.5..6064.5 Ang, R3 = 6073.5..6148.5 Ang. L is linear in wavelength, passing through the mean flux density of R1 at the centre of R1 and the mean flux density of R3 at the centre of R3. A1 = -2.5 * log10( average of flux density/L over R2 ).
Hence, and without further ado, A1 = 0.04 mag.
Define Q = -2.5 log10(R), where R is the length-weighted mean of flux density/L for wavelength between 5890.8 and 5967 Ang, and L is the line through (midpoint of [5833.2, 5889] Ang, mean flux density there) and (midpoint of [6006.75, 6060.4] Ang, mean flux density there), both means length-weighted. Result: 0.06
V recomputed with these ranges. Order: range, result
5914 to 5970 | 2.54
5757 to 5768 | 2.76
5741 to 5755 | 2.87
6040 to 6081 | 2.72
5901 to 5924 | 2.47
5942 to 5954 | 2.55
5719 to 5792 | 2.76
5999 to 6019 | 2.5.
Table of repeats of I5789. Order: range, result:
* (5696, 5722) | 2.76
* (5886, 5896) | 2.48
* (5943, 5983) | 2.58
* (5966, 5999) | 2.66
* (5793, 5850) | 2.77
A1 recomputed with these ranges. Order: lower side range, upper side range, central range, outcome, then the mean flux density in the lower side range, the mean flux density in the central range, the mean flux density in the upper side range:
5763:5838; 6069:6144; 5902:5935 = 0.103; 2.75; 2.52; 2.78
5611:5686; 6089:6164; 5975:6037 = 0.068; 2.88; 2.62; 2.76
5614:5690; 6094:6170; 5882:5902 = 0.135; 2.87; 2.48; 2.75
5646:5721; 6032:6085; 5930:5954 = 0.076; 2.84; 2.57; 2.72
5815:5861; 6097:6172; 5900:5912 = 0.121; 2.78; 2.48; 2.75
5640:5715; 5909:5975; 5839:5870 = -0.038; 2.85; 2.74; 2.54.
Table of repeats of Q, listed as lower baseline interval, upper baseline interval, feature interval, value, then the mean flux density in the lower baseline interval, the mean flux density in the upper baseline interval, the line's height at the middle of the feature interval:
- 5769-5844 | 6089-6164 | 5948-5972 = 0.09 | 2.76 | 2.76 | 2.76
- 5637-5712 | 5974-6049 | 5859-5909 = 0.06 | 2.85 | 2.63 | 2.71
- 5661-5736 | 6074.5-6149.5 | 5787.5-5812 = 0.04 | 2.81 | 2.78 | 2.81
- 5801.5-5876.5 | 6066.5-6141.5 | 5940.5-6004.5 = 0.07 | 2.75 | 2.79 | 2.77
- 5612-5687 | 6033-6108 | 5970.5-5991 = 0.03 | 2.87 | 2.74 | 2.77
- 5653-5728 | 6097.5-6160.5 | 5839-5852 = 0.01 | 2.83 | 2.76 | 2.8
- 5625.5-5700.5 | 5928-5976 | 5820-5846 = -0.06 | 2.86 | 2.57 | 2.69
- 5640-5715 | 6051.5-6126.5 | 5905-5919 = 0.14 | 2.85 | 2.77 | 2.8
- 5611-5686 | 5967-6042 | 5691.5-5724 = 0.03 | 2.88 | 2.62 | 2.83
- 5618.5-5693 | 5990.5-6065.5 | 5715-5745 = 0.03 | 2.87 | 2.62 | 2.82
